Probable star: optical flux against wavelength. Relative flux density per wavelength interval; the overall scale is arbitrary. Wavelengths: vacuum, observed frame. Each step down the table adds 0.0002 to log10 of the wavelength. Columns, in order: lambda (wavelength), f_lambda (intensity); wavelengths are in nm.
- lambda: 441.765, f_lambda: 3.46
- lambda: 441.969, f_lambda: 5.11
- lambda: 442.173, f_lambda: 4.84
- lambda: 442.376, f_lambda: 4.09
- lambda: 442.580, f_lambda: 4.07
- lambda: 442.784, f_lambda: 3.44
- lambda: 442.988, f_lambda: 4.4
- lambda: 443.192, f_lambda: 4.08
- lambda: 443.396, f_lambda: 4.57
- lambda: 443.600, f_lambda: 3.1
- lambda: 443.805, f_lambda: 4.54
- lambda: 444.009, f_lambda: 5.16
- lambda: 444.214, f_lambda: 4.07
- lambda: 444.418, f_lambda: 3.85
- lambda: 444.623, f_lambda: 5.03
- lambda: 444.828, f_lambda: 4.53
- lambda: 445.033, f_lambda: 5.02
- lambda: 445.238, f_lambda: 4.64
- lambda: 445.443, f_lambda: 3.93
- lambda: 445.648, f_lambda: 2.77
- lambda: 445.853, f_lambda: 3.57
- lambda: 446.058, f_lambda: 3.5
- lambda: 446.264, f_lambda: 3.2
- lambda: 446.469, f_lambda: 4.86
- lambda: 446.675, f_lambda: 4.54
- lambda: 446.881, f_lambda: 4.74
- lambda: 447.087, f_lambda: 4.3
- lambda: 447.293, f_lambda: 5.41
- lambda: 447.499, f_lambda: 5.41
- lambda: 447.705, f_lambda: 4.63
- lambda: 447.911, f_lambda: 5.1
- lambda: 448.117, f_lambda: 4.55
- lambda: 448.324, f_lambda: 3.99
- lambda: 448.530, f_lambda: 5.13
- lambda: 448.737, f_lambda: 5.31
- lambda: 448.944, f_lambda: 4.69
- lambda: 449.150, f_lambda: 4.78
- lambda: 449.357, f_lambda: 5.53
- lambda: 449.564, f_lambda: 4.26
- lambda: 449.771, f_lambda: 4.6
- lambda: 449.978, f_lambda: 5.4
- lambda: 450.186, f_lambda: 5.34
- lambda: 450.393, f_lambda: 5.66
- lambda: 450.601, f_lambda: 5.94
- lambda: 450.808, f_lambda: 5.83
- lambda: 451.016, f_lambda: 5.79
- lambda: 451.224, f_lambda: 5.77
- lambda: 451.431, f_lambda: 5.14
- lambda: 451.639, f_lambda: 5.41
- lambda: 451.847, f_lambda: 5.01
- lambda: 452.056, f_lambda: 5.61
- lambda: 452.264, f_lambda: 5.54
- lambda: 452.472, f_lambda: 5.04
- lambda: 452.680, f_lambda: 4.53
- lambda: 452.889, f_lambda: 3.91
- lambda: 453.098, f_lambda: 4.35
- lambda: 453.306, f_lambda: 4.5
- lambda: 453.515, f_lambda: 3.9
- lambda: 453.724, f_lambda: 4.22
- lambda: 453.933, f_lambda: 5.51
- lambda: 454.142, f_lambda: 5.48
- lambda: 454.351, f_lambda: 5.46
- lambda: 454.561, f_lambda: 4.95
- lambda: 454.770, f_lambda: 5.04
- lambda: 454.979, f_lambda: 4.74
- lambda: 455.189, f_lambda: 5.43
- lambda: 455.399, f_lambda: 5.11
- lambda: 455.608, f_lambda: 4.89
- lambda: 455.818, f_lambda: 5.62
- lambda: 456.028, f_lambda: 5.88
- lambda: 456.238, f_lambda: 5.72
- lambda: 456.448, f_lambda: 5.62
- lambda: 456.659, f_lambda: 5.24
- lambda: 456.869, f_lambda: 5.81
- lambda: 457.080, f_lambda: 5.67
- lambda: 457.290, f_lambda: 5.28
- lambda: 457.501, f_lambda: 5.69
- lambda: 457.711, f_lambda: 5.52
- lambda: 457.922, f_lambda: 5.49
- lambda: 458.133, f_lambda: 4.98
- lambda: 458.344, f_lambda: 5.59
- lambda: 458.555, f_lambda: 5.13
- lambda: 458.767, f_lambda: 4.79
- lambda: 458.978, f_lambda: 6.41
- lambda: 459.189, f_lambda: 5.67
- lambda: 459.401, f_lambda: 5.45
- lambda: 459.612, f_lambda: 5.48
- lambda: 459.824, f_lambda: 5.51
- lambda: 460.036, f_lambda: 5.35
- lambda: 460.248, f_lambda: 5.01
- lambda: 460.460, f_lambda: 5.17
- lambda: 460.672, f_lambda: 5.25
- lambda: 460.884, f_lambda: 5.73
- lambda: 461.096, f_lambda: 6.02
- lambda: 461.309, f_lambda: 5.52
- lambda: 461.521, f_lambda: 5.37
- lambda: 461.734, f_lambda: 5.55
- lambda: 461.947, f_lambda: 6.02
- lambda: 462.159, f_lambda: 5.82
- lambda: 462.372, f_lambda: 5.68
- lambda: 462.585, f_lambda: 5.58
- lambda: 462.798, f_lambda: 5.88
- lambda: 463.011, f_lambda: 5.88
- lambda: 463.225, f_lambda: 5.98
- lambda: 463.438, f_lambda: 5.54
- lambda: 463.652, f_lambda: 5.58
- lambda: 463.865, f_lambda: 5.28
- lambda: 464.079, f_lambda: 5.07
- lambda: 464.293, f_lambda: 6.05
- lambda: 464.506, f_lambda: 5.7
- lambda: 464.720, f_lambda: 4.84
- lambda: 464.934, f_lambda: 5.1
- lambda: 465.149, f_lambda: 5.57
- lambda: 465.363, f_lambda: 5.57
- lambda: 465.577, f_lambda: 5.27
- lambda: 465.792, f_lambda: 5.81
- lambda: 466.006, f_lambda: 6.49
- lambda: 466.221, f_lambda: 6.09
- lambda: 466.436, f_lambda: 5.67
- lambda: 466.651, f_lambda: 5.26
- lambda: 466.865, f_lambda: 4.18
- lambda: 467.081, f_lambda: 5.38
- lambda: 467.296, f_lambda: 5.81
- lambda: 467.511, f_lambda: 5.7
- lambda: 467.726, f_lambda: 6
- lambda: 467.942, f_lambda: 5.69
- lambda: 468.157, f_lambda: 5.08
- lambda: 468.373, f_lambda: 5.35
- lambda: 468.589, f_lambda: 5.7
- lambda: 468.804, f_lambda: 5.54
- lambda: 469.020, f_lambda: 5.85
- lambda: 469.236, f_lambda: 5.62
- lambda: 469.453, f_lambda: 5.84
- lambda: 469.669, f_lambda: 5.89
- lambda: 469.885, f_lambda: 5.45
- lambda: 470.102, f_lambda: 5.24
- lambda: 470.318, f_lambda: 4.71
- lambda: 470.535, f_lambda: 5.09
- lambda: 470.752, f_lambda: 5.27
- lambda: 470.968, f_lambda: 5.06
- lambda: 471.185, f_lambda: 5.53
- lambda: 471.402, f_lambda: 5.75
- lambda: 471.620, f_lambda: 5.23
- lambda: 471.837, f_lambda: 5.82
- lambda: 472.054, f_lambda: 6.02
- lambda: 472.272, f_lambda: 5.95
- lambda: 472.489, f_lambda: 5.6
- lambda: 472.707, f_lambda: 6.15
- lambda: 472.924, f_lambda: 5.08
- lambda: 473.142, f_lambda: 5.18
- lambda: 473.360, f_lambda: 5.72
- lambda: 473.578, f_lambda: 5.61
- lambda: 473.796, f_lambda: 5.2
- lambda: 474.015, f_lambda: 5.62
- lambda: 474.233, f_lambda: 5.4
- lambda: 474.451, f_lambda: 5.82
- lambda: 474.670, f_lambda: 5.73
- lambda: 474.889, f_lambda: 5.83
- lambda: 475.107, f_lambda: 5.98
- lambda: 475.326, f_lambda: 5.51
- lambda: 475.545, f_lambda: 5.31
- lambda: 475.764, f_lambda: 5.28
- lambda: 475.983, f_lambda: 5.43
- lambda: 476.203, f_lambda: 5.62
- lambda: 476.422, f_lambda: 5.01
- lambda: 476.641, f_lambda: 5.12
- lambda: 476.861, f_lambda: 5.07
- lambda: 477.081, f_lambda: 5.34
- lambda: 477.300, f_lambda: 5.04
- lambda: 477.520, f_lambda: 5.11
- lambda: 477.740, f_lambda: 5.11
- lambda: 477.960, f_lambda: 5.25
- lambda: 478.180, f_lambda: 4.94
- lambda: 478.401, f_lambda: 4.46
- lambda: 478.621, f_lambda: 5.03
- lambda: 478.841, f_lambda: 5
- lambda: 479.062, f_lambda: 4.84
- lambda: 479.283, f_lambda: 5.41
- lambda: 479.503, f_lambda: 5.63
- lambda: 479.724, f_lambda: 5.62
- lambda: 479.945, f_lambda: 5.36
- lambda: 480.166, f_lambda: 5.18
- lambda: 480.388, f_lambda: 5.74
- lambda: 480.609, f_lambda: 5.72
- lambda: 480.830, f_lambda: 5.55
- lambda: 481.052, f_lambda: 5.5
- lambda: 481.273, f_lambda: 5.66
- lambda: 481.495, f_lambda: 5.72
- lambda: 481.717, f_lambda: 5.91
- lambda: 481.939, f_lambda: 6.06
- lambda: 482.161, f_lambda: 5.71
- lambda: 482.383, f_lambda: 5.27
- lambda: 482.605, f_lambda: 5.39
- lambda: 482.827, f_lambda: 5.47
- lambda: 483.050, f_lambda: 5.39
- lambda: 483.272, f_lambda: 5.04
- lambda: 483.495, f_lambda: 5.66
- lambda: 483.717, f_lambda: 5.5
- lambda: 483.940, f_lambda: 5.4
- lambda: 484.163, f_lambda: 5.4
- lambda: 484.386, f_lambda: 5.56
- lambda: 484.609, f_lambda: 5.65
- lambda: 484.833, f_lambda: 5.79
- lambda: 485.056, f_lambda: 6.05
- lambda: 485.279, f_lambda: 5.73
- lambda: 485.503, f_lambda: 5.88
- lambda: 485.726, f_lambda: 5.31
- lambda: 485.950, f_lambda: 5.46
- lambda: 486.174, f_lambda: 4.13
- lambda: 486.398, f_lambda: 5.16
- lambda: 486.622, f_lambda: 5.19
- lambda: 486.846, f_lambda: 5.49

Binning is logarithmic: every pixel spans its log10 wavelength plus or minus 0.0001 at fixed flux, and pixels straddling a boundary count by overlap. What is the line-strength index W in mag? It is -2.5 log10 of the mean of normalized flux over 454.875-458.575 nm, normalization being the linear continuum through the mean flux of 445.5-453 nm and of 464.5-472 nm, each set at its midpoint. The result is -0.07 mag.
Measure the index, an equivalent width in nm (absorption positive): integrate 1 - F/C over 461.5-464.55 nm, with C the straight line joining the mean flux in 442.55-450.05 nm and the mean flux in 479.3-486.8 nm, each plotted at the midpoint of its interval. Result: -0.46 nm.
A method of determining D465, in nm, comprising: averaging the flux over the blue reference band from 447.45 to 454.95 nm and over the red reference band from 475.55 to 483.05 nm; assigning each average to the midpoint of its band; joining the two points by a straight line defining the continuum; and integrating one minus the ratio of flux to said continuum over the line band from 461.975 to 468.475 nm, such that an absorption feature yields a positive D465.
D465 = -0.47 nm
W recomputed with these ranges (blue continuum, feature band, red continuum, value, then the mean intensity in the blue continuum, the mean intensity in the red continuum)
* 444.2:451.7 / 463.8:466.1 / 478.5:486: -0.078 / 4.77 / 5.52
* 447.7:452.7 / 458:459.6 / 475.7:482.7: -0.044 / 5.17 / 5.35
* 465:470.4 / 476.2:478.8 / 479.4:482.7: 0.106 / 5.55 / 5.6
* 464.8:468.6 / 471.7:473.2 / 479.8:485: -0.031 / 5.53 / 5.55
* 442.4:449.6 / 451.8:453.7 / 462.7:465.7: 0.033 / 4.42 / 5.52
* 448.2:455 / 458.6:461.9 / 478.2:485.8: -0.065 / 5.04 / 5.48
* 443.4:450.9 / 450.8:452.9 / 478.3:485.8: -0.112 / 4.64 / 5.49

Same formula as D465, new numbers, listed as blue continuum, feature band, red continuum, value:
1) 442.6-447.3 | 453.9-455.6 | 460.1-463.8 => -0.057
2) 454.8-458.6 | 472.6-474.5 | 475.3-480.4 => -0.098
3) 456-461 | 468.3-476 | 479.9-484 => -0.038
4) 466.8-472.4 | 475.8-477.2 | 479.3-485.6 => 0.071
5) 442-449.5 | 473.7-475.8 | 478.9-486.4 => -0.124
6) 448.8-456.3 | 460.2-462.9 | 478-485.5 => -0.189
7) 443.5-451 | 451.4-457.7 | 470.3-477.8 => -0.361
